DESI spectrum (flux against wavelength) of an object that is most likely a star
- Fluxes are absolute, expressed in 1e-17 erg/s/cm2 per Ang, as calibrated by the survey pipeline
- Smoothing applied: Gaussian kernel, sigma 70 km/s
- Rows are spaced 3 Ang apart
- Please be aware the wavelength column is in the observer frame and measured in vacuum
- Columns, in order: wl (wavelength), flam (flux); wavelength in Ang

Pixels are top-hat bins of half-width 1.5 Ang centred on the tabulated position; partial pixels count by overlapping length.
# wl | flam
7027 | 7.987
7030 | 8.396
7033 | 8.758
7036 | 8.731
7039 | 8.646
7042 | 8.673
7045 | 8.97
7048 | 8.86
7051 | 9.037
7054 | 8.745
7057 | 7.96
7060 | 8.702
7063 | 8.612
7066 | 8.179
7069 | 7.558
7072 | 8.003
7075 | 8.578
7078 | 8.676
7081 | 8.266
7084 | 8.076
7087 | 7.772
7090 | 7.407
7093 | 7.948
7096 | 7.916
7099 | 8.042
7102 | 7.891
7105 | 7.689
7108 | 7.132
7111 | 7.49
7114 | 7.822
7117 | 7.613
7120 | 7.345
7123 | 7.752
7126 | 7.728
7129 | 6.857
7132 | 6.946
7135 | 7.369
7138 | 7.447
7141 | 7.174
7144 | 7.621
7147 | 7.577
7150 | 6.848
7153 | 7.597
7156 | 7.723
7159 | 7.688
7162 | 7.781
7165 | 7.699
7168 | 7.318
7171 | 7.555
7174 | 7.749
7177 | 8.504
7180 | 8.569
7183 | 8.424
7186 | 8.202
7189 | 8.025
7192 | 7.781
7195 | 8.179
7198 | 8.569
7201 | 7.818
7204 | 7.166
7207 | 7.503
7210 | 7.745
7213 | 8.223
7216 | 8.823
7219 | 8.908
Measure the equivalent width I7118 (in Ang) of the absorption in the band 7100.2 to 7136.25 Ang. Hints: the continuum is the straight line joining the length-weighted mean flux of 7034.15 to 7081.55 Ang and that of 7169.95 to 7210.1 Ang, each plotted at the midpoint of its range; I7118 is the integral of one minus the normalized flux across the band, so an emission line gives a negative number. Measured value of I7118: 3.5 Ang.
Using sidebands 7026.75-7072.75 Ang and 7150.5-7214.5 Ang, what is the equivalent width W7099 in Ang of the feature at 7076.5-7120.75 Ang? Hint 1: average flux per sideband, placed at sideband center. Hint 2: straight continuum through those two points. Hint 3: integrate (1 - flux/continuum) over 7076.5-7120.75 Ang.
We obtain 2.5 Ang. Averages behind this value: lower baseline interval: 8.51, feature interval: 7.81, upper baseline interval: 7.88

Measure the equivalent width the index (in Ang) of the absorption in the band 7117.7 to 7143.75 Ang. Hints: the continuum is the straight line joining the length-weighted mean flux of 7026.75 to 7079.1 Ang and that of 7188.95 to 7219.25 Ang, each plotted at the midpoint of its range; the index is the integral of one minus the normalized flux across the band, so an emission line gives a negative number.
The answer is 2.89 Ang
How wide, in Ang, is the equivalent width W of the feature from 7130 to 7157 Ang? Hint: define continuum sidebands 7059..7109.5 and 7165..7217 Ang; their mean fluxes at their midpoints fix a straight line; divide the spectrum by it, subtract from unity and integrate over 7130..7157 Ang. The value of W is 2.2 Ang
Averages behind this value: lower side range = 8.02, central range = 7.35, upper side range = 7.99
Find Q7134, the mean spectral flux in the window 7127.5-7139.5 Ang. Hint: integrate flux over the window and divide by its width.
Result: 7.15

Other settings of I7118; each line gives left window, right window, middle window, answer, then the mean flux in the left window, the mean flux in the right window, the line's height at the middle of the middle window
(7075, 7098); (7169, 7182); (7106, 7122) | 1.1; 8.05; 8.08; 8.06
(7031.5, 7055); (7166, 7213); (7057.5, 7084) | 1.1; 8.8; 7.95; 8.64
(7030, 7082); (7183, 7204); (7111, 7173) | 5.7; 8.53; 8.05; 8.23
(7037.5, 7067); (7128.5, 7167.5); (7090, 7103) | 0.3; 8.65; 7.42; 8.08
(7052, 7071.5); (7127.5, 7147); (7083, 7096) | 0.2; 8.3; 7.26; 7.92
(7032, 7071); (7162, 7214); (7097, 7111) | 1.1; 8.56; 7.94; 8.32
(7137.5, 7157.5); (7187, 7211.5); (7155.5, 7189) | -1.3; 7.43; 7.86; 7.63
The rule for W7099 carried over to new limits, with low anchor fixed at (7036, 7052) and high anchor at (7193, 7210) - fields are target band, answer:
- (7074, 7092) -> 1.0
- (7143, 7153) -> 1.0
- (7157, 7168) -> 0.6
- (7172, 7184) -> -0.4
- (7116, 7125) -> 0.8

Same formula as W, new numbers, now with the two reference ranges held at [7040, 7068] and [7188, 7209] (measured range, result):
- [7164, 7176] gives 0.6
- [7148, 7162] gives 1.0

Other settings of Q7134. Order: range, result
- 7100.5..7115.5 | 7.6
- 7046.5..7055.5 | 8.88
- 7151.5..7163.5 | 7.7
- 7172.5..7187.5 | 8.29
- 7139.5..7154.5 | 7.36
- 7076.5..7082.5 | 8.47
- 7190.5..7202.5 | 8.09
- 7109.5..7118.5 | 7.64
